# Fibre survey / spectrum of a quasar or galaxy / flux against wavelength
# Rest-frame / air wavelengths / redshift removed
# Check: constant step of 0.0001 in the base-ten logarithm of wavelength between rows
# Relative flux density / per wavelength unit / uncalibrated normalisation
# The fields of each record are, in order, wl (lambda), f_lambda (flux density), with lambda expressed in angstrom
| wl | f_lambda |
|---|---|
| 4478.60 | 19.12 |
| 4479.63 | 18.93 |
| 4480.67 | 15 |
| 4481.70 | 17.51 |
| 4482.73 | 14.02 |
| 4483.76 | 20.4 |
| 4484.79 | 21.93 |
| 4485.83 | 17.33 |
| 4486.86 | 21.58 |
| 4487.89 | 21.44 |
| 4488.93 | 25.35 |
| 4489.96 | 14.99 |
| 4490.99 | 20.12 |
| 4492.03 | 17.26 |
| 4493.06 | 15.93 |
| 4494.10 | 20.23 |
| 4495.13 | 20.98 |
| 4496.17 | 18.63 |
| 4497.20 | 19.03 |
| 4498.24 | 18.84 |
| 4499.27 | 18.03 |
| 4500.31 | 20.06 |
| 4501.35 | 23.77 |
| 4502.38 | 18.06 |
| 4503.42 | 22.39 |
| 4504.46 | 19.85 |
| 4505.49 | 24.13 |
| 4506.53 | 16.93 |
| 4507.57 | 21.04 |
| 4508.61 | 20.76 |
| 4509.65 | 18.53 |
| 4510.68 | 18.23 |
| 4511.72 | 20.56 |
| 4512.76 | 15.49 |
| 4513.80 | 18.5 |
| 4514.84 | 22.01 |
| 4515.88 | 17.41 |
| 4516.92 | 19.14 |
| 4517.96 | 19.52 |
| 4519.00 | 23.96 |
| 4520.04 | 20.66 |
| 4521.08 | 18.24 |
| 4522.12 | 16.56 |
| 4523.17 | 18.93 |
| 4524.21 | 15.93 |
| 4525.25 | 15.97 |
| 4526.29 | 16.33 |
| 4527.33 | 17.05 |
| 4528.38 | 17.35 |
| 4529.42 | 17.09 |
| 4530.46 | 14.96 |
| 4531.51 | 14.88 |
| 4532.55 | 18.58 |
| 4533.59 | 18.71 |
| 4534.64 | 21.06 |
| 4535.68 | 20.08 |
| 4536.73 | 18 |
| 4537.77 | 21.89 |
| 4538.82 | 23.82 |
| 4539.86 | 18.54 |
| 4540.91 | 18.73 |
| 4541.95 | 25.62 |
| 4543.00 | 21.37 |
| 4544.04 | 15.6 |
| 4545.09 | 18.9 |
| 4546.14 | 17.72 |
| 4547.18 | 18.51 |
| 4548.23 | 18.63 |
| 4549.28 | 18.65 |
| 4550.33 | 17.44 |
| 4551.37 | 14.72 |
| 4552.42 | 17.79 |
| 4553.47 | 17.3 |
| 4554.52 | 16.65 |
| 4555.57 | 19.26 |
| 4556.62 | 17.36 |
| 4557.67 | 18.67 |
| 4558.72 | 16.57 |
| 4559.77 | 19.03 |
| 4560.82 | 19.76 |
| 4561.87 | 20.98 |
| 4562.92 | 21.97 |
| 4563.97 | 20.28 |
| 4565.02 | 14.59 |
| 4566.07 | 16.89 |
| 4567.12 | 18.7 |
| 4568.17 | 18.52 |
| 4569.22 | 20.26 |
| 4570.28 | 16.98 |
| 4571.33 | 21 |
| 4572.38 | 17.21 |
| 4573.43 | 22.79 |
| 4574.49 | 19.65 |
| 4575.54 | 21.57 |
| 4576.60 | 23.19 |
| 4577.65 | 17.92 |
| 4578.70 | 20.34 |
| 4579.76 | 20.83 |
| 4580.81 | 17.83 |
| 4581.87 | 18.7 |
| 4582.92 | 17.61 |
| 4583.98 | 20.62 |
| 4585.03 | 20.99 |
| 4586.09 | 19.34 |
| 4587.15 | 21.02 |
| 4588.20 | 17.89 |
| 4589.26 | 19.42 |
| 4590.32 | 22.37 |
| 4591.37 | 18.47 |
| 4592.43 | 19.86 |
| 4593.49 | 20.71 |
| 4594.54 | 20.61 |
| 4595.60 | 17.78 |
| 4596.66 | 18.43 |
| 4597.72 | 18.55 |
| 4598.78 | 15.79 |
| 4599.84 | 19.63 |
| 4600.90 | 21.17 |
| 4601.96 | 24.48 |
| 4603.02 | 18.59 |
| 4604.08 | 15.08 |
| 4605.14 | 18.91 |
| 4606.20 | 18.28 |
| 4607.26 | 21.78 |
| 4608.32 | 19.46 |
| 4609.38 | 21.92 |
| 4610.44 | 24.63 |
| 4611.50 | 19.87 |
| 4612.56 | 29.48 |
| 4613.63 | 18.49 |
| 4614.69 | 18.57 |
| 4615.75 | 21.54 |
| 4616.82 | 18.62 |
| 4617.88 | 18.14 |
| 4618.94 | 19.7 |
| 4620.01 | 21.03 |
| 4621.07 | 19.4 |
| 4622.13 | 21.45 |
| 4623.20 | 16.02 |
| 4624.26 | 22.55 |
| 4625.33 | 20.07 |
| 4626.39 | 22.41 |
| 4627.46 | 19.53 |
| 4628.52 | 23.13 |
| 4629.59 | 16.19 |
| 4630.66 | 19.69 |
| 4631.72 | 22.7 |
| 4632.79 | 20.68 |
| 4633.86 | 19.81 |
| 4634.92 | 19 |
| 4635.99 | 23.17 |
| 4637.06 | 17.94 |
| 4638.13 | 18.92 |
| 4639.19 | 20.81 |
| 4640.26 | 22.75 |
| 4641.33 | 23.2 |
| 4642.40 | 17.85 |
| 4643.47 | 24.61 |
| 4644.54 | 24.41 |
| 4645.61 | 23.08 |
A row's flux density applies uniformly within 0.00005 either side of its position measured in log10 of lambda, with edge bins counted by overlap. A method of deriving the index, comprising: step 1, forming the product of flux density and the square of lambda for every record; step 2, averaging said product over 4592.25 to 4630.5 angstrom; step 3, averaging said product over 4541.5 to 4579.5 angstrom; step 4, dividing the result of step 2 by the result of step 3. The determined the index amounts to 1.08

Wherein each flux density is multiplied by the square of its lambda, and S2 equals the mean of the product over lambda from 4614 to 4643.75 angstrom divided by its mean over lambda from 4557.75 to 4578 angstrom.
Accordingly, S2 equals 1.08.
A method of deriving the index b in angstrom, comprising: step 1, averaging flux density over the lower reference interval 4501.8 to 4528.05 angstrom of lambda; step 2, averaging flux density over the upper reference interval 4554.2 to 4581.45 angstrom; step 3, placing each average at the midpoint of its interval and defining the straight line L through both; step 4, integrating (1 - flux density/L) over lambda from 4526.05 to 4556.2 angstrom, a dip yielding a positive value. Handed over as 1.0 angstrom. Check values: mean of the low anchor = 19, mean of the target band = 18.5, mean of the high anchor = 19.2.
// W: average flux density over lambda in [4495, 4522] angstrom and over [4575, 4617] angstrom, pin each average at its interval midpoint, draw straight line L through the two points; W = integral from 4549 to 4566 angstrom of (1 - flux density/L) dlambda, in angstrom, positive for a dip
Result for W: 1.49 angstrom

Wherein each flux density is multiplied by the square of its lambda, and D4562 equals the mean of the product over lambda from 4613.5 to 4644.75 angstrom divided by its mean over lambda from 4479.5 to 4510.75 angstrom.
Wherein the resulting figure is 1.1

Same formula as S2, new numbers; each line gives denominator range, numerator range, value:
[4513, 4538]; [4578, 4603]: 1.10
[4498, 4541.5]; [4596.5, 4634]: 1.10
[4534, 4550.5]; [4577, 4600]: 1.00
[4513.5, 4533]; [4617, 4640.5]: 1.17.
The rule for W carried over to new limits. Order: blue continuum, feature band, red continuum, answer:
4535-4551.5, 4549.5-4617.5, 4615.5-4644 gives 1.4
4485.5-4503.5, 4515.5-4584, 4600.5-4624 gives 4.0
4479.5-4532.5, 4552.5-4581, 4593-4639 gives 0.6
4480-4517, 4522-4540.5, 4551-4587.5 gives 1.0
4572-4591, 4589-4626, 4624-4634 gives 0.5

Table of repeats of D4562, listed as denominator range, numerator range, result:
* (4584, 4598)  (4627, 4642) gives 1.06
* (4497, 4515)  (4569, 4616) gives 1.05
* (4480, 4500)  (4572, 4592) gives 1.10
